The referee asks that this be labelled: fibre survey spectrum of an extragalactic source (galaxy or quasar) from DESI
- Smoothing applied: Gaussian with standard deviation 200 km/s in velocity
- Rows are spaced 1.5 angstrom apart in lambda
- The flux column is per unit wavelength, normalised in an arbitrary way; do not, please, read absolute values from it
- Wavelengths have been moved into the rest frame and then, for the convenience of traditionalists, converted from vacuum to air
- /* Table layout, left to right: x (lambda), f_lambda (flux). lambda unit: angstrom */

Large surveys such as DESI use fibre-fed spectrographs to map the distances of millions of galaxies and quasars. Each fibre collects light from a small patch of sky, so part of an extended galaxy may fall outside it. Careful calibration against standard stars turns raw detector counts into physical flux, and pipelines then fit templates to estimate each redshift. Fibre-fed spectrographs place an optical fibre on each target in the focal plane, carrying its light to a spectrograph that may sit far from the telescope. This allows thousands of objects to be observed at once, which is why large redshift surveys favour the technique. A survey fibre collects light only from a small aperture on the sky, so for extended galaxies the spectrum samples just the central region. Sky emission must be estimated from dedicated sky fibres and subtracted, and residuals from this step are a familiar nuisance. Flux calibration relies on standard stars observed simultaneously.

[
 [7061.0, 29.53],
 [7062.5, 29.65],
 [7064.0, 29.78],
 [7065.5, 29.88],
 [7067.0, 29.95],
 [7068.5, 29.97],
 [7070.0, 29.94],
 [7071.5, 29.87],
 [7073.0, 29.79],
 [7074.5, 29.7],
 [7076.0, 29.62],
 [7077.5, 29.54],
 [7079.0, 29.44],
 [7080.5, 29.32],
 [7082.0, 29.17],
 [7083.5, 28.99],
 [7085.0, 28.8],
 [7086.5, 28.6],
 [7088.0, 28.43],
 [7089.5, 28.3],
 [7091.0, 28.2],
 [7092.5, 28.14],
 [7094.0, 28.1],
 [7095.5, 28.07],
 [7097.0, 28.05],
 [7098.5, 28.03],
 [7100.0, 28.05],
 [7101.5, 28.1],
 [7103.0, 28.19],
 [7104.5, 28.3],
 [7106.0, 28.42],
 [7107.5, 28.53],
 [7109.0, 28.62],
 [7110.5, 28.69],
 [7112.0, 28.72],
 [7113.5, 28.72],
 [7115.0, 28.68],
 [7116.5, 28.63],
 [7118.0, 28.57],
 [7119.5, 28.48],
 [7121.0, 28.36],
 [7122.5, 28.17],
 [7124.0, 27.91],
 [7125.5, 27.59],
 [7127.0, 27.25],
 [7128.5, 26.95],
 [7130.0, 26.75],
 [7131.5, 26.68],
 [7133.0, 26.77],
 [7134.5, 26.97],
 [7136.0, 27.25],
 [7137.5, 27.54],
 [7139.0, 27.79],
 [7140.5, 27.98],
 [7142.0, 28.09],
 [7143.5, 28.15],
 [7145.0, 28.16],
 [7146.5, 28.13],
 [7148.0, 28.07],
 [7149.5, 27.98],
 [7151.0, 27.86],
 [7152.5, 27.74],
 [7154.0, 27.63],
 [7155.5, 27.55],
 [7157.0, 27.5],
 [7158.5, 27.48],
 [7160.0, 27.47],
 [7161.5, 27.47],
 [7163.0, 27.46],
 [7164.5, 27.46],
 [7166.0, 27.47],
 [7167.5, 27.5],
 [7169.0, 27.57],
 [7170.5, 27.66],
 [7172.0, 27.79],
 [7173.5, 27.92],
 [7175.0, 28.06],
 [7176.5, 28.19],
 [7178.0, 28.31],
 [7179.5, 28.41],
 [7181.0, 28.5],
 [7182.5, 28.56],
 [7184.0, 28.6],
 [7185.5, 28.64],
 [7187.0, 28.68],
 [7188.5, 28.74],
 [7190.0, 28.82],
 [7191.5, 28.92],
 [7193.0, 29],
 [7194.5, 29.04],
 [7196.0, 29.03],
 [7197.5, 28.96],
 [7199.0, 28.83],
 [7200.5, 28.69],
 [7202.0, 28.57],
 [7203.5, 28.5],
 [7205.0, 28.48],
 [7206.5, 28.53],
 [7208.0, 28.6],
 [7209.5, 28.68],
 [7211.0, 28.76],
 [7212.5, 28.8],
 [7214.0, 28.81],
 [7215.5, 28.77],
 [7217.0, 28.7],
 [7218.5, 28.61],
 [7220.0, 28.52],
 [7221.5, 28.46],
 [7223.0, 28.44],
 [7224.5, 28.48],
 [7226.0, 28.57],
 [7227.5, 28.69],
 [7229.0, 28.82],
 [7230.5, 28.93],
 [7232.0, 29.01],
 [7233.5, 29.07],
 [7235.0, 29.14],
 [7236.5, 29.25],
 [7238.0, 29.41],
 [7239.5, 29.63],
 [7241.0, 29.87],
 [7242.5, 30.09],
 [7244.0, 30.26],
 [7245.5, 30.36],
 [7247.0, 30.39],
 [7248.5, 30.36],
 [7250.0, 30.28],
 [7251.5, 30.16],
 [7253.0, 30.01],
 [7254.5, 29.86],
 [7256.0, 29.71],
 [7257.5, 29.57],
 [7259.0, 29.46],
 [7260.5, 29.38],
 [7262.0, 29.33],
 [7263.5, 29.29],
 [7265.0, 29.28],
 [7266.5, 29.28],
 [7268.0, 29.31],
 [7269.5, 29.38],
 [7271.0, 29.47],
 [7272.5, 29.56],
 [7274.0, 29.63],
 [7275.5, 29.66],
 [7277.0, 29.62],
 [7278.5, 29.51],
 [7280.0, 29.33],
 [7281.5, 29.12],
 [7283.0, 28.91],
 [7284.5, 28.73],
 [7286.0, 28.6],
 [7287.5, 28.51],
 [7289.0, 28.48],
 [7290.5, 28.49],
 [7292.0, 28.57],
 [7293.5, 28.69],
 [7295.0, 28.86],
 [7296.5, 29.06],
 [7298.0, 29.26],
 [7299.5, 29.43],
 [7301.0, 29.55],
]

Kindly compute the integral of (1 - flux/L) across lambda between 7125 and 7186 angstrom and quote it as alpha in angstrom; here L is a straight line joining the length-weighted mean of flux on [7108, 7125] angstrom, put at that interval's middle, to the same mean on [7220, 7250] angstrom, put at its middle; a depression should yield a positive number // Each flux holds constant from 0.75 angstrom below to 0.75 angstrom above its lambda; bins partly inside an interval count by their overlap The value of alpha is 2.2 angstrom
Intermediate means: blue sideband 28.5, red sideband 29.3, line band 27.7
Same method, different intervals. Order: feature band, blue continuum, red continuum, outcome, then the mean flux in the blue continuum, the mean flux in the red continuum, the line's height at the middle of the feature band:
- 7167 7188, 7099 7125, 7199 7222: 0.3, 28.4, 28.6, 28.6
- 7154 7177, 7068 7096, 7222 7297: 1.2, 29.1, 29.3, 29.2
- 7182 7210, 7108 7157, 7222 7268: 0.0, 27.9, 29.5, 28.8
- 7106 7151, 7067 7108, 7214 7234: 1.3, 28.8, 28.7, 28.8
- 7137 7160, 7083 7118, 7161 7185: 0.2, 28.4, 27.9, 28.1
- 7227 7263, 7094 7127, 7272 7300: -0.9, 28.3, 29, 28.9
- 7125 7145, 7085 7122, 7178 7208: 0.8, 28.4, 28.7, 28.5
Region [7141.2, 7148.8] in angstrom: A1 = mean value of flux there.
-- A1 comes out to 28.1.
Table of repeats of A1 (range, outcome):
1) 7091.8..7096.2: 28.1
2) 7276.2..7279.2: 29.6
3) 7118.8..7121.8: 28.4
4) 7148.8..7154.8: 27.8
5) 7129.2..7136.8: 26.9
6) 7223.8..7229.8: 28.6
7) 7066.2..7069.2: 30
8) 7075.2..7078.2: 29.6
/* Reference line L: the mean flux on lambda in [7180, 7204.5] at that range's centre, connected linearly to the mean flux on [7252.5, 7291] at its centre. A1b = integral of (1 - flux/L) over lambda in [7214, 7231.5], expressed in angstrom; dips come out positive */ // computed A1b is 0.19 angstrom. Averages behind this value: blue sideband 28.7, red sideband 29.3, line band 28.6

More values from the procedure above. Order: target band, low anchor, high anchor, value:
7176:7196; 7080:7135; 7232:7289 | 0.1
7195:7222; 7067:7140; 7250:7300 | 0.2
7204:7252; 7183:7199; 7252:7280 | 0.0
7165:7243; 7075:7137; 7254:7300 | 0.4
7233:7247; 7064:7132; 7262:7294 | -0.3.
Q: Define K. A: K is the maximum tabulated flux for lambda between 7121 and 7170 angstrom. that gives 28.36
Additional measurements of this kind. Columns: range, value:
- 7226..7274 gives 30.39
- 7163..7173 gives 27.79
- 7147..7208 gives 29.04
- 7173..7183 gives 28.56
